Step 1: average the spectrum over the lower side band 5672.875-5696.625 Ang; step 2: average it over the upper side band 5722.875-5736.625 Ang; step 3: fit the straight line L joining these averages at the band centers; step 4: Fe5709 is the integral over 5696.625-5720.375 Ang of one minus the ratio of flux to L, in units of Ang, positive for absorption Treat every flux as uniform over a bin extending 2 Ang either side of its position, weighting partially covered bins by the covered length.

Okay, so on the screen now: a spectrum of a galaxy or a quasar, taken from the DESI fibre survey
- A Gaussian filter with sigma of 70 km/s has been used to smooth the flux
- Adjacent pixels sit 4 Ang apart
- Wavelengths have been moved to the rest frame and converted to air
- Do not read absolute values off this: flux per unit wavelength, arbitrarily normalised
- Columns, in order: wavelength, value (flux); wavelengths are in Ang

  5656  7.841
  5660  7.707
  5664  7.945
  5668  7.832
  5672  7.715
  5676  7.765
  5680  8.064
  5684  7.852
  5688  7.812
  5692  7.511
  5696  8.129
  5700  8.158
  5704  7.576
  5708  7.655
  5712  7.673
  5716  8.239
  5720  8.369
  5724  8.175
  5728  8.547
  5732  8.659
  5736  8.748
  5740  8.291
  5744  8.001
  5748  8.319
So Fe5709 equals 0.80 Ang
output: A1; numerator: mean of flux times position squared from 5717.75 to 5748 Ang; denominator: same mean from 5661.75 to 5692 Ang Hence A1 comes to 1.1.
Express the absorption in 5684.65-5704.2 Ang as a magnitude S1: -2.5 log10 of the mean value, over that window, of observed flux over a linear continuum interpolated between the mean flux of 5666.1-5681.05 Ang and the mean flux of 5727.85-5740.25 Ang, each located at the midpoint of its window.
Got 0.03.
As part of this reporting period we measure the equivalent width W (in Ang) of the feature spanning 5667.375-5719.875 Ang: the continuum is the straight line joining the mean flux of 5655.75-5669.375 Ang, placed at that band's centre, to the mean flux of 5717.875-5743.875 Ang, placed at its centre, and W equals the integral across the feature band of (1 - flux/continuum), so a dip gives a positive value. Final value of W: 1.5 Ang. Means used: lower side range 7.83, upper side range 8.43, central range 7.86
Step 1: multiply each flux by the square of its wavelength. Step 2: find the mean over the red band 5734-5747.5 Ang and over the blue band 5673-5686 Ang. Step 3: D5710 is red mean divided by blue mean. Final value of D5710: 1.08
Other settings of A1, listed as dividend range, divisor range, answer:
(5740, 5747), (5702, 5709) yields 1.08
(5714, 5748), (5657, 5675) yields 1.10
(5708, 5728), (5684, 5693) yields 1.06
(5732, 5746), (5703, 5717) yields 1.09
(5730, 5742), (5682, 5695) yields 1.12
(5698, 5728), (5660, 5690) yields 1.04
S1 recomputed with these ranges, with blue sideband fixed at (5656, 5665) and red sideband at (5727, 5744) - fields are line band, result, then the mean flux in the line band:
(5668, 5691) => 0.02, 7.83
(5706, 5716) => 0.07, 7.78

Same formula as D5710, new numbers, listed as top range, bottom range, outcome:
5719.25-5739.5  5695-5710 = 1.09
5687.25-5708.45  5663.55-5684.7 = 1.00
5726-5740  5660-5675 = 1.13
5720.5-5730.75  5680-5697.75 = 1.08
